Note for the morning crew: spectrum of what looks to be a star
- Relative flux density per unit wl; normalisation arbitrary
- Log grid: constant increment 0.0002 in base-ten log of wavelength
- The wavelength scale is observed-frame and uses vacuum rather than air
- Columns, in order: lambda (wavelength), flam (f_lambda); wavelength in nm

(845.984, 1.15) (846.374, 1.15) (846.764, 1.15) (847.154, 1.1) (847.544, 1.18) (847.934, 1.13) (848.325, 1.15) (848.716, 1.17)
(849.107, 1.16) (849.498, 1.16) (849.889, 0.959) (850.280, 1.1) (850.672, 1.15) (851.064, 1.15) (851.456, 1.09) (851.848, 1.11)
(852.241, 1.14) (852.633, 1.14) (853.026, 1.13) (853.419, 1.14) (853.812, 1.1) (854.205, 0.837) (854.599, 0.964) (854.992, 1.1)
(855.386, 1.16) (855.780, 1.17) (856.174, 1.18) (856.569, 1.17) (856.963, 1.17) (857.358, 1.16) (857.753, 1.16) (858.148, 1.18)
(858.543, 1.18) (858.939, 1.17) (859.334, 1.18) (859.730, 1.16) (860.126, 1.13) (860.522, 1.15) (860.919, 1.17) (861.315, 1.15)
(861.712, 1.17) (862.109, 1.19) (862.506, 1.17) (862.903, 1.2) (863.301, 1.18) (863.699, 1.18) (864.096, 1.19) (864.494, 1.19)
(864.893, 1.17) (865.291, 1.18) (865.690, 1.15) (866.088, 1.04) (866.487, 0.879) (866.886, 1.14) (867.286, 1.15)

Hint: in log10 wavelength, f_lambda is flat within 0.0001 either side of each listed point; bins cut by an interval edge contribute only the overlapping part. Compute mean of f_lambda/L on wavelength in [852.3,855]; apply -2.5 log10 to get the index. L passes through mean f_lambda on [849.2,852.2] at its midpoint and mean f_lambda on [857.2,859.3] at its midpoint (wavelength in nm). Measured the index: 0.071 mag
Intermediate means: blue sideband 1.11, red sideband 1.17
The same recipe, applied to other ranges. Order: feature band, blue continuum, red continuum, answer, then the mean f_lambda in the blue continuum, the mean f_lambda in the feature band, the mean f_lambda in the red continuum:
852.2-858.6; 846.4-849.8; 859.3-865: 0.036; 1.14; 1.12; 1.17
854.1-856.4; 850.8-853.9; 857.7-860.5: 0.063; 1.13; 1.08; 1.17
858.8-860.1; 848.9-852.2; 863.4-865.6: -0.009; 1.11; 1.17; 1.18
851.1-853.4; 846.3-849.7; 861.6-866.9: 0.022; 1.15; 1.13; 1.14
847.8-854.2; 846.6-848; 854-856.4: -0.007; 1.14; 1.12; 1.07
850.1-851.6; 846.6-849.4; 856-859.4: 0.031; 1.15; 1.12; 1.17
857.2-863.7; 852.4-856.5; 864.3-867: -0.065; 1.1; 1.17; 1.11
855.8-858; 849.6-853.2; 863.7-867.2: -0.052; 1.11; 1.17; 1.12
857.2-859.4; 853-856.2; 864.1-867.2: -0.077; 1.08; 1.17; 1.11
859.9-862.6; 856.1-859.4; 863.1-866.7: -0.010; 1.17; 1.16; 1.13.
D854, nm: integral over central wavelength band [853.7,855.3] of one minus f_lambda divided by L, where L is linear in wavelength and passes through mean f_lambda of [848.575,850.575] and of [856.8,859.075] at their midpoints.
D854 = 0.19 nm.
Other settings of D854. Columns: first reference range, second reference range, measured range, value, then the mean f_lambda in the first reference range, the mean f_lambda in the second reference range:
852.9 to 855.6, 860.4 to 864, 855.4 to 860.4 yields -0.25 nm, 1.06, 1.17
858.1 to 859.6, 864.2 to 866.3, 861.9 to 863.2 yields -0.03 nm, 1.18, 1.15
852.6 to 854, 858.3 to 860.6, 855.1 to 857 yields -0.04 nm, 1.13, 1.16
